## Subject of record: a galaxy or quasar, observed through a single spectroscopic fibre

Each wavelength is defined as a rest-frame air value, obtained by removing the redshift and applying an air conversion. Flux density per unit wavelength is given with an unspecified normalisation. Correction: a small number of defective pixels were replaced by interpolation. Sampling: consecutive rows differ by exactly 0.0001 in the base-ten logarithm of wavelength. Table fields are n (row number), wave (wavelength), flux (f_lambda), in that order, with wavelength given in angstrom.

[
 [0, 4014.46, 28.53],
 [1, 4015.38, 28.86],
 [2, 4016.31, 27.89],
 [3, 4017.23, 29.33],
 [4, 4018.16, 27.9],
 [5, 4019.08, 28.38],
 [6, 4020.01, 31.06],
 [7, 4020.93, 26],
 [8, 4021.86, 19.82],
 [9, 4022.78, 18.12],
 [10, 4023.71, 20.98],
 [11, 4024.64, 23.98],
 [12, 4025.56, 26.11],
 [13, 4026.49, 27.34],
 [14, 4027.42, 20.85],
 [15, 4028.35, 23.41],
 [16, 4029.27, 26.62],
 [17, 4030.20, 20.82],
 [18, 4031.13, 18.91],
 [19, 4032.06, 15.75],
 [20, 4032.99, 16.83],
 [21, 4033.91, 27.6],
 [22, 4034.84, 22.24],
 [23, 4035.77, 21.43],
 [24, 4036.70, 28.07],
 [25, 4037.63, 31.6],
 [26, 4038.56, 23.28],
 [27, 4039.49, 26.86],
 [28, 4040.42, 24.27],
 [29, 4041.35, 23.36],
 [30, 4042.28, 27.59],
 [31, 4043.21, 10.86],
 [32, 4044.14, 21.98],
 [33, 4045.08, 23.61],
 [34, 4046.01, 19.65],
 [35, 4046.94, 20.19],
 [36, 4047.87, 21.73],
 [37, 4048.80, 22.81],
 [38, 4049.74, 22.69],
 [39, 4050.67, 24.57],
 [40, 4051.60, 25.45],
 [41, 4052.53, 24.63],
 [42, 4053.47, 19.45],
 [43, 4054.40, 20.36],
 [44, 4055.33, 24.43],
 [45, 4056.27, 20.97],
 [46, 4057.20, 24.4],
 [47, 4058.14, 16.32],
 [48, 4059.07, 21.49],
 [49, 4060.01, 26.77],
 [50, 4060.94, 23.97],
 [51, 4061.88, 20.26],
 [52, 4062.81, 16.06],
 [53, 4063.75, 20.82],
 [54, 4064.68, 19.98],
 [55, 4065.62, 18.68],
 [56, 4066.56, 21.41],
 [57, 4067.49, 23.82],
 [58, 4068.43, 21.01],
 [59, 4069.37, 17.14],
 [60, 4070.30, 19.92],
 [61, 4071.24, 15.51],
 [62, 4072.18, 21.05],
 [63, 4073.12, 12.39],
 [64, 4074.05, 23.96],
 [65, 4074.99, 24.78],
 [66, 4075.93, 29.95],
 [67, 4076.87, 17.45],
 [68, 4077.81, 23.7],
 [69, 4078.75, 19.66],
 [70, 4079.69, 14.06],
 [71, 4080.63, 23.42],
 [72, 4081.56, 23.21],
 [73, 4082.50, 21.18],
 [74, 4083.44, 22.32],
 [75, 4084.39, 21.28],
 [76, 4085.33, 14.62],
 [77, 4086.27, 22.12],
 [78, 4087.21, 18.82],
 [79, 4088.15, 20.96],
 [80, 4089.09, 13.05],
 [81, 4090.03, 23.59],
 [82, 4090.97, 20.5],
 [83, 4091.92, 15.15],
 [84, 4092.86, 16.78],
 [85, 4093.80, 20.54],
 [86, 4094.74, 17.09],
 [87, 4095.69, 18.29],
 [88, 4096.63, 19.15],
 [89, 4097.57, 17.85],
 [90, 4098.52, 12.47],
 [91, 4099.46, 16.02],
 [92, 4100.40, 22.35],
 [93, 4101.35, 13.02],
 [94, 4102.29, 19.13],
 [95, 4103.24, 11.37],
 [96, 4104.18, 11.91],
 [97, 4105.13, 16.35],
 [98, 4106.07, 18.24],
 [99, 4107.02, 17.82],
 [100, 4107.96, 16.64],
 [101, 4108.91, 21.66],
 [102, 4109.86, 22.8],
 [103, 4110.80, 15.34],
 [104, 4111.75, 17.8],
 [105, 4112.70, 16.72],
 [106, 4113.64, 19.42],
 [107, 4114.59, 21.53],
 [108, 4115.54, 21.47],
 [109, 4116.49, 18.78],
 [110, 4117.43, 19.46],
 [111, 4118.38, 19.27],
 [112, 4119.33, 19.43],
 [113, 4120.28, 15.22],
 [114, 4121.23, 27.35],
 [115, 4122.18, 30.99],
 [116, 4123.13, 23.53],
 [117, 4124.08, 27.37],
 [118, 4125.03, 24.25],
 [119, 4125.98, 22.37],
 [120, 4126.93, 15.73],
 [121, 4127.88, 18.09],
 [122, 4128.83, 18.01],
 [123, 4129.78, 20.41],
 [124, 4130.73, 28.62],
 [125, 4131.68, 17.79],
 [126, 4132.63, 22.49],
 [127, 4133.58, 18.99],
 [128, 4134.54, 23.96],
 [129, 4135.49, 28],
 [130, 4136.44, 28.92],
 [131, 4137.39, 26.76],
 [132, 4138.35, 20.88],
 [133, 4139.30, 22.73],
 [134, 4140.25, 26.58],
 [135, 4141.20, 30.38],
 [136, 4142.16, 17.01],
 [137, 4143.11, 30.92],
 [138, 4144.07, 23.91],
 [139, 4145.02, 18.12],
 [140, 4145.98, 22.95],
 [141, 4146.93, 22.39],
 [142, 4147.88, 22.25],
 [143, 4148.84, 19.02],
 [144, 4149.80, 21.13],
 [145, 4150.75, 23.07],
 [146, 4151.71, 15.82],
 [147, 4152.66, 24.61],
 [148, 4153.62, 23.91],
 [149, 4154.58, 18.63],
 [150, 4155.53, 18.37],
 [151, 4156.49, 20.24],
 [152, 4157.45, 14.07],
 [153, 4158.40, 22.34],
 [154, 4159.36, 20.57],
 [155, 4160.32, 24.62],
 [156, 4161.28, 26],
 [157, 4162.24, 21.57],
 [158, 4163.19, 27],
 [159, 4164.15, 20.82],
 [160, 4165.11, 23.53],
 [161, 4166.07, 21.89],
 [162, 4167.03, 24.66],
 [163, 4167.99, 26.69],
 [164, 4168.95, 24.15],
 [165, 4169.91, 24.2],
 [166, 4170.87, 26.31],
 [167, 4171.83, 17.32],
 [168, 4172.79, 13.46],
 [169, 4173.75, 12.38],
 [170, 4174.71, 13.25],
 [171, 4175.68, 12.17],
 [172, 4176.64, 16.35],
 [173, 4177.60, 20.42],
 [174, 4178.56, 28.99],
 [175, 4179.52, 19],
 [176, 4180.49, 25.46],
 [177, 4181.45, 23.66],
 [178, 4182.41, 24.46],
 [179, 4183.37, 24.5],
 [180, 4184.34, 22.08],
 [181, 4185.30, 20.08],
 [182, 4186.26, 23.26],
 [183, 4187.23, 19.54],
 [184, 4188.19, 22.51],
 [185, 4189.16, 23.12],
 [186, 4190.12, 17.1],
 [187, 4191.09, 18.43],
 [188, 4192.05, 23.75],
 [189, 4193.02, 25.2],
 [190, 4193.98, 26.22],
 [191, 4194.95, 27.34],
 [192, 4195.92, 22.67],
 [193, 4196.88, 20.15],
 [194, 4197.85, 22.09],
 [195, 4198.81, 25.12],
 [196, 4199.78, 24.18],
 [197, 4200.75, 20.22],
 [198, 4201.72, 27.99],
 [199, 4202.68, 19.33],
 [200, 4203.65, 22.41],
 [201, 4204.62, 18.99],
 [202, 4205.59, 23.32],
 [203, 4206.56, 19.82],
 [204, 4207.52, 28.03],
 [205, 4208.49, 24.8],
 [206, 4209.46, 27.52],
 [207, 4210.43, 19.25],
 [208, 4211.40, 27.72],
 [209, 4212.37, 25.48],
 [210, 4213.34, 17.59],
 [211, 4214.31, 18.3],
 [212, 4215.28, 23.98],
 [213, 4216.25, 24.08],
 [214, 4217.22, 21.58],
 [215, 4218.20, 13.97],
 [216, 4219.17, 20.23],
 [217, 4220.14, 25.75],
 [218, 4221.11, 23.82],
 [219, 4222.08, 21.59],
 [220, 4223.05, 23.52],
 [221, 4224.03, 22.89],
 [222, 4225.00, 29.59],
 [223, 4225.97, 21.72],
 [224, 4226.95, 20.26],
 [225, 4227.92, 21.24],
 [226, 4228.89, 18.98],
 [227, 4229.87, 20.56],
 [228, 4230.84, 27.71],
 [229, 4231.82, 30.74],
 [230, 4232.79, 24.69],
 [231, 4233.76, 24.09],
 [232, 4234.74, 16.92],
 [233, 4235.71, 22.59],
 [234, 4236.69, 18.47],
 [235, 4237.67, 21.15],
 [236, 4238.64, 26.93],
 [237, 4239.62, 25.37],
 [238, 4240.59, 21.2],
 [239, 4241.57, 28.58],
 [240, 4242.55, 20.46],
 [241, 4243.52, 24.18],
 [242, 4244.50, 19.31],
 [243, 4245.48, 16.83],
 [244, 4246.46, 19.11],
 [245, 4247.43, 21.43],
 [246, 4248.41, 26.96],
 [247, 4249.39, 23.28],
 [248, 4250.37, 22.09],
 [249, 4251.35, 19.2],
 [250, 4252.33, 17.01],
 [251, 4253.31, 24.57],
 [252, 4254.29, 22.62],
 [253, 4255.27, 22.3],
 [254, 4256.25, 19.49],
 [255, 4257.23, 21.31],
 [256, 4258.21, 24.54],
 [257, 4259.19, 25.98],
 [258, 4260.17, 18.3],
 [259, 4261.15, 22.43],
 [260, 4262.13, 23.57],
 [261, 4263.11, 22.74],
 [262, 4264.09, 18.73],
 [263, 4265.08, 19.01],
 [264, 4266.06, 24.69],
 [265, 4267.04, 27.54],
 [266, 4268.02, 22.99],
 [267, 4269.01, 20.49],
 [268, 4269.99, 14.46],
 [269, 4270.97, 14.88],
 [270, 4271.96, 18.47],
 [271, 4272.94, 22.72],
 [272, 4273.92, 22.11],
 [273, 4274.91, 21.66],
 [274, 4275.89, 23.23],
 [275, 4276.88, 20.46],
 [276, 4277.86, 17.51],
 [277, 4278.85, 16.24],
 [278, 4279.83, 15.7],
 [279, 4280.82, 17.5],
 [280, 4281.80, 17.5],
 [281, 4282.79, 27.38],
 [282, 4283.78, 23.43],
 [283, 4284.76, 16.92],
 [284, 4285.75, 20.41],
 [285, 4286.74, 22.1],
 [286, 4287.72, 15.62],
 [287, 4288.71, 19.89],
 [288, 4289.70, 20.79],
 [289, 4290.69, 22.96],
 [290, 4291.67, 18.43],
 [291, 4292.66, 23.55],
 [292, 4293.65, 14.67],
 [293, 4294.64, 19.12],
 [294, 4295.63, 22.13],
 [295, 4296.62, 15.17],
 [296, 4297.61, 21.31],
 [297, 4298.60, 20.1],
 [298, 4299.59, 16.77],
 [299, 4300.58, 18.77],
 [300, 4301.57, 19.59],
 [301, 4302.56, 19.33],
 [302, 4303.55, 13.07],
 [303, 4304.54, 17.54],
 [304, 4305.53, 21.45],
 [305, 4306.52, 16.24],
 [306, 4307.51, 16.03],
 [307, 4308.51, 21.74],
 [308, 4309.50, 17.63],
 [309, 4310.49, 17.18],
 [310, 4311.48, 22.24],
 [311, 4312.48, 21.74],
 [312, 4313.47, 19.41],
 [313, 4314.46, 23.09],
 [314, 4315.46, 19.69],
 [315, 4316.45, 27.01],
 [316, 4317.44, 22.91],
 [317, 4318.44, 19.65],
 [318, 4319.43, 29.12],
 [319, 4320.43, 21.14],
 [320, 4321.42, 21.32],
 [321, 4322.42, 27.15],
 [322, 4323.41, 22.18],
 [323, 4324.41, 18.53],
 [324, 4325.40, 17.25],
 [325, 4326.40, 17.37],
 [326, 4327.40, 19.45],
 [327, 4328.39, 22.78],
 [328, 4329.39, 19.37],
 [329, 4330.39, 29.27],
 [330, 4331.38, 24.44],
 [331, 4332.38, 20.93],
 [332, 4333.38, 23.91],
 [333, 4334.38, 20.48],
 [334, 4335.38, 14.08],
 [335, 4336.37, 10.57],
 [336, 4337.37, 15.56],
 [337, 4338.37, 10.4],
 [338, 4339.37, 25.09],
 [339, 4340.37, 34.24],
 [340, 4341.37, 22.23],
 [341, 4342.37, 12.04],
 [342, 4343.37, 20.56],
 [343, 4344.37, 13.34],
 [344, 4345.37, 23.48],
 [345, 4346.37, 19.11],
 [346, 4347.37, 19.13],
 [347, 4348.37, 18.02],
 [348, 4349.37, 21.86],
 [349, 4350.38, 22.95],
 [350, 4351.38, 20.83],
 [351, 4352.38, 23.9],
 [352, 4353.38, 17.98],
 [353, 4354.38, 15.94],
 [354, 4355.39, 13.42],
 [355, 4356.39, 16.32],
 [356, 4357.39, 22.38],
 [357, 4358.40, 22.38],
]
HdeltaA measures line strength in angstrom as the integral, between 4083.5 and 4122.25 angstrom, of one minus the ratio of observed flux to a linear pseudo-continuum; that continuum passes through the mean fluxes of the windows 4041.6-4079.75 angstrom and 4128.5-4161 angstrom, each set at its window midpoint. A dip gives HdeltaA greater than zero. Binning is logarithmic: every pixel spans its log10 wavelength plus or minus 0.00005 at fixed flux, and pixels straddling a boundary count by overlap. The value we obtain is 5.8 angstrom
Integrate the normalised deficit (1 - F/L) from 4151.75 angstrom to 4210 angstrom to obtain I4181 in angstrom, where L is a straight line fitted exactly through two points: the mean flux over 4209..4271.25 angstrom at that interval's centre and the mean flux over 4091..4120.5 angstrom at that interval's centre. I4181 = -5.0 angstrom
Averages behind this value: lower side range 17.8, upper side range 22.2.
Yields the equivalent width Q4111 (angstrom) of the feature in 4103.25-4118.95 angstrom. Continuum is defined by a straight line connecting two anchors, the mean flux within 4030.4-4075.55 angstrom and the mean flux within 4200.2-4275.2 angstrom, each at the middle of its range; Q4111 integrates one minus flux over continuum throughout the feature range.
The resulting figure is 2.6 angstrom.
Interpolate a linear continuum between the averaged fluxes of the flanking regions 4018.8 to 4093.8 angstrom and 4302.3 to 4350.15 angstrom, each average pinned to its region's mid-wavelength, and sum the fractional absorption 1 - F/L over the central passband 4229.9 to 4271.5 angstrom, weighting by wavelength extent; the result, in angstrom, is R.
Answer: -2.9 angstrom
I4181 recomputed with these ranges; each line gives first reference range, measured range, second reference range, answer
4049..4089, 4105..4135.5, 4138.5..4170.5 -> 1.7 angstrom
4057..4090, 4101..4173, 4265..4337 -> -3.5 angstrom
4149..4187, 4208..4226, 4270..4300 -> -2.0 angstrom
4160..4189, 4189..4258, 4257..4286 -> -4.2 angstrom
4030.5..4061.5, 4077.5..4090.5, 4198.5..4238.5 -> 1.4 angstrom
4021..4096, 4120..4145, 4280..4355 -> -3.0 angstrom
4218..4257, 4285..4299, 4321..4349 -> 0.9 angstrom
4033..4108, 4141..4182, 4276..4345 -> -2.3 angstrom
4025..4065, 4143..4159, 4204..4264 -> 1.0 angstrom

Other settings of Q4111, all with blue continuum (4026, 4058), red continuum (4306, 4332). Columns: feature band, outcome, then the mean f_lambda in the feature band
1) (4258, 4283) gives 1.0 angstrom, 20.7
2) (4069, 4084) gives 1.3 angstrom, 20.6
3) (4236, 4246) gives -0.2 angstrom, 22.2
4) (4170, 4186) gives 1.4 angstrom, 20.1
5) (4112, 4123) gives 0.7 angstrom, 20.9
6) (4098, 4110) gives 3.0 angstrom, 16.7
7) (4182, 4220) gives -1.0 angstrom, 22.5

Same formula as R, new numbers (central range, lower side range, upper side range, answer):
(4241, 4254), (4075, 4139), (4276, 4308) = -1.7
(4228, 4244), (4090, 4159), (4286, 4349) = -2.4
